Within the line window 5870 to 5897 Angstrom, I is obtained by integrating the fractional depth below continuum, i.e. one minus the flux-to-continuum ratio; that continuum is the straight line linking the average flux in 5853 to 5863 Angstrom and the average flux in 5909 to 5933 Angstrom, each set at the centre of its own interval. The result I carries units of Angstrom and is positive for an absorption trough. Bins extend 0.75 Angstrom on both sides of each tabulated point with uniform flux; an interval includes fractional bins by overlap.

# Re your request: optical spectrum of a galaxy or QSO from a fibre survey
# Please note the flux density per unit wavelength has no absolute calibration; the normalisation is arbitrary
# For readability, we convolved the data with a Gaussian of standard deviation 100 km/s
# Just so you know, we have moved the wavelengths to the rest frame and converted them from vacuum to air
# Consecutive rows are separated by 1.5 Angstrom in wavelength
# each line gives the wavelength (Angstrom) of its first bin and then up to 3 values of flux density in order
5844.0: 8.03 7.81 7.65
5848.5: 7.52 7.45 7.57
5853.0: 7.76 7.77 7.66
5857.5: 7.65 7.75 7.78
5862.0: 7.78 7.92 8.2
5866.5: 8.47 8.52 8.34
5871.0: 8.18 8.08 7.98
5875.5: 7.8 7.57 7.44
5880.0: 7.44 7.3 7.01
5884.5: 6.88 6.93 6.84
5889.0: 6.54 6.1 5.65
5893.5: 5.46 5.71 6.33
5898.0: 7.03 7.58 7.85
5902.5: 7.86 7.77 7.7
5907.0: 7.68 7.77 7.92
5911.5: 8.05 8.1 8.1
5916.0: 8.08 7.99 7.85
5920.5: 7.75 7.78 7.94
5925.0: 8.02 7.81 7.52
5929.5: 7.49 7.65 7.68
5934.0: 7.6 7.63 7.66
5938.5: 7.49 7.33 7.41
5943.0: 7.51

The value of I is 2.8 Angstrom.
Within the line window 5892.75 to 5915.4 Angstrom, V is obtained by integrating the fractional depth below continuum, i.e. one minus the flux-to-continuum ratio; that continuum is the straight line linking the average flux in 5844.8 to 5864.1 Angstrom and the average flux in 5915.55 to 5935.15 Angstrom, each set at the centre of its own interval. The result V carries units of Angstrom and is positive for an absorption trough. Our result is 1.0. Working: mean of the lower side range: 7.7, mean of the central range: 7.4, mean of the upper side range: 7.77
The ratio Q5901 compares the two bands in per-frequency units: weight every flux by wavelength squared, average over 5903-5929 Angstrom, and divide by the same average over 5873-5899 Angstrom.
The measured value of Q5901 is 1.16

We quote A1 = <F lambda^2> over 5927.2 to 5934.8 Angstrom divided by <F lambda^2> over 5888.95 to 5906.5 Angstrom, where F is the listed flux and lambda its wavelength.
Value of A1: 1.13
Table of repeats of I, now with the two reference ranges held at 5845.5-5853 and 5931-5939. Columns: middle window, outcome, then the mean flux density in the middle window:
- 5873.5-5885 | 0.27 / 7.43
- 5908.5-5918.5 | -0.53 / 8.01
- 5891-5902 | 1.55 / 6.54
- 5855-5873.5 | -1.03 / 8.02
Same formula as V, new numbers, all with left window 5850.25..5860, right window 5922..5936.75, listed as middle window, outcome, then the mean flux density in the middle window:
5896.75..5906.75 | 0.17 Angstrom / 7.57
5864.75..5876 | -0.76 Angstrom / 8.2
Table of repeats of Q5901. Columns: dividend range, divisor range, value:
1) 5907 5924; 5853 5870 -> 1.01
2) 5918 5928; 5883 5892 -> 1.20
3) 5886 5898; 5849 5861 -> 0.82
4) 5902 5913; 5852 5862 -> 1.03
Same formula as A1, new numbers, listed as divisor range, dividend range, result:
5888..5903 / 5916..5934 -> 1.19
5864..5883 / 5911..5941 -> 1.00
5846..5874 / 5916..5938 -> 1.00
